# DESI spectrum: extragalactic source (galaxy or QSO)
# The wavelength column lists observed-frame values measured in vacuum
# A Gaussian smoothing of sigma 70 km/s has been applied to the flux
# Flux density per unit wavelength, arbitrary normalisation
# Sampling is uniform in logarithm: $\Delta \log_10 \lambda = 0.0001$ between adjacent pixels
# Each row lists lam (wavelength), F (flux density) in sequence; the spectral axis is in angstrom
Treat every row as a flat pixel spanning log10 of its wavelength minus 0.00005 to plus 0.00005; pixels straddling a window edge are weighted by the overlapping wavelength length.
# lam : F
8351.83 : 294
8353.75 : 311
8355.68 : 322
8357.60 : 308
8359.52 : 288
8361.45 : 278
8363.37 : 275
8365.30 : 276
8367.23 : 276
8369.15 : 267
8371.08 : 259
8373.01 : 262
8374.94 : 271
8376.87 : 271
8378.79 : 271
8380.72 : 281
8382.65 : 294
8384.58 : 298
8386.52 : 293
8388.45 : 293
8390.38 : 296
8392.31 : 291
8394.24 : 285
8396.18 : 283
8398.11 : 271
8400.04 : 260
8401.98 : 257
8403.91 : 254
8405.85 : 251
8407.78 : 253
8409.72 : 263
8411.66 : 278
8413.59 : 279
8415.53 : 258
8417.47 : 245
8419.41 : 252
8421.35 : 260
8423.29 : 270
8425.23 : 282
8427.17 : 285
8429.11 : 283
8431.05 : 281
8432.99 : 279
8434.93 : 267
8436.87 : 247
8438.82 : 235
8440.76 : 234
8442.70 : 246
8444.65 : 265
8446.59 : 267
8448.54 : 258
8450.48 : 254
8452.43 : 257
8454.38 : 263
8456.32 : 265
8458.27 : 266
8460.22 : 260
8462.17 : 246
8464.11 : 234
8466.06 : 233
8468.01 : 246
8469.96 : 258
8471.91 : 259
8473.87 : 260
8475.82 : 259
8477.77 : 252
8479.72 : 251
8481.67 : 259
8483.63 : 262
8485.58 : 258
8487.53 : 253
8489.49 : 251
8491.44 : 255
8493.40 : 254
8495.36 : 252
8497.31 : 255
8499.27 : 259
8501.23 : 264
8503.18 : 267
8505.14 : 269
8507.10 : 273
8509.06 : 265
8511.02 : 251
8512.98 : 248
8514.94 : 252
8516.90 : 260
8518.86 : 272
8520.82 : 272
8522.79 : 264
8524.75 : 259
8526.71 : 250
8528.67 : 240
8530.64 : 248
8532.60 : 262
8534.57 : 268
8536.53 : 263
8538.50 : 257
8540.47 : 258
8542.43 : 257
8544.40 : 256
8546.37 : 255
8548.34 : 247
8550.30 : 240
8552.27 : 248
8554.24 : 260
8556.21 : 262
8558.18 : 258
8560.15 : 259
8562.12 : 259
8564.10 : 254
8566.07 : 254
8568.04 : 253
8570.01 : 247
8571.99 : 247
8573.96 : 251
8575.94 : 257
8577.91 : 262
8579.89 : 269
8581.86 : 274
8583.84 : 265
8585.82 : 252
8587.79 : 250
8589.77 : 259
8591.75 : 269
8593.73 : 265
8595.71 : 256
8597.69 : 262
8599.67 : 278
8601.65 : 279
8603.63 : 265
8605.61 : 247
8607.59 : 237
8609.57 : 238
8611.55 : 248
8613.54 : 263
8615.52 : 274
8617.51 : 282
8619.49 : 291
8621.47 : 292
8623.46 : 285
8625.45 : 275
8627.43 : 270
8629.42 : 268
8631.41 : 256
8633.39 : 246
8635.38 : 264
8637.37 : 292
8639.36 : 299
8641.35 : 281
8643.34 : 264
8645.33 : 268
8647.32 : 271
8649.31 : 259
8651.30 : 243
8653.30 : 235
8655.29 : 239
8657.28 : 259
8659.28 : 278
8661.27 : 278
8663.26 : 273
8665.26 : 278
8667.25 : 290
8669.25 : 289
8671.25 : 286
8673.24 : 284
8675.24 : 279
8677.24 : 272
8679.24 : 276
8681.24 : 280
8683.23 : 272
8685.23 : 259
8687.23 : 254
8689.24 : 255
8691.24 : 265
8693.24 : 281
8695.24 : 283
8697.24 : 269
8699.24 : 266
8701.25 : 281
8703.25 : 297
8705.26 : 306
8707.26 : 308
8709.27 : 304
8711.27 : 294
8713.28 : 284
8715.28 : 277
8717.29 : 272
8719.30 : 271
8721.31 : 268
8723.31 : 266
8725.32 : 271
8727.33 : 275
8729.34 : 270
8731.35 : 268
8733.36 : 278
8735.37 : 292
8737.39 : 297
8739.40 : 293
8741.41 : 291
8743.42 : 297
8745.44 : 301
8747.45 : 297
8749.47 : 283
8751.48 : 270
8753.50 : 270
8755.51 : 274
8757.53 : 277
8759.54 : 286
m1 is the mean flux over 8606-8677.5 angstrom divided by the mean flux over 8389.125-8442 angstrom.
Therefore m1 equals 1.0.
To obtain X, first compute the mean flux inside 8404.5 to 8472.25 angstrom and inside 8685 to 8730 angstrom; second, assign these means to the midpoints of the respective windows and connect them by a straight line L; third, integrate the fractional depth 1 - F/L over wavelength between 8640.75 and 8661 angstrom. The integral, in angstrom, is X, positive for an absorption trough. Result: 1.02 angstrom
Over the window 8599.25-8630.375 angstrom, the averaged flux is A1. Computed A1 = 268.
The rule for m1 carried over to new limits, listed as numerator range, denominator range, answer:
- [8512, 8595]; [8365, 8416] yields 0.94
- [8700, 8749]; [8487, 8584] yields 1.11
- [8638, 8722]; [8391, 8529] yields 1.06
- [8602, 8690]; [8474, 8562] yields 1.04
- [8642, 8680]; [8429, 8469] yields 1.05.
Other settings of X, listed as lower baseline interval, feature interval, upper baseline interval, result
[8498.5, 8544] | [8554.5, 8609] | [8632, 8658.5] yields 0.6 angstrom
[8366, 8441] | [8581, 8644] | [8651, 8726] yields 1.6 angstrom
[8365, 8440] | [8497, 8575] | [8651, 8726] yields 4.5 angstrom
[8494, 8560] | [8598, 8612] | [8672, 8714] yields 0.6 angstrom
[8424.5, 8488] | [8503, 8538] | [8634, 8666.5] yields 0.2 angstrom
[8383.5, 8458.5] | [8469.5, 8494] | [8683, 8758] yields 1.2 angstrom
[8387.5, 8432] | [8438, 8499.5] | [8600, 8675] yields 3.7 angstrom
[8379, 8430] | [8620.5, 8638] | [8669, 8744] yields 0.4 angstrom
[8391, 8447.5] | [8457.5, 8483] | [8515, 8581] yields 0.9 angstrom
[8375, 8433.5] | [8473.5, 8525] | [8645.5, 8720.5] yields 2.8 angstrom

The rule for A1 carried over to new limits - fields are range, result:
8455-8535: 257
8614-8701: 272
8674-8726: 277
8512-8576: 256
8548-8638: 262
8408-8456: 263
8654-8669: 271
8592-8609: 261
